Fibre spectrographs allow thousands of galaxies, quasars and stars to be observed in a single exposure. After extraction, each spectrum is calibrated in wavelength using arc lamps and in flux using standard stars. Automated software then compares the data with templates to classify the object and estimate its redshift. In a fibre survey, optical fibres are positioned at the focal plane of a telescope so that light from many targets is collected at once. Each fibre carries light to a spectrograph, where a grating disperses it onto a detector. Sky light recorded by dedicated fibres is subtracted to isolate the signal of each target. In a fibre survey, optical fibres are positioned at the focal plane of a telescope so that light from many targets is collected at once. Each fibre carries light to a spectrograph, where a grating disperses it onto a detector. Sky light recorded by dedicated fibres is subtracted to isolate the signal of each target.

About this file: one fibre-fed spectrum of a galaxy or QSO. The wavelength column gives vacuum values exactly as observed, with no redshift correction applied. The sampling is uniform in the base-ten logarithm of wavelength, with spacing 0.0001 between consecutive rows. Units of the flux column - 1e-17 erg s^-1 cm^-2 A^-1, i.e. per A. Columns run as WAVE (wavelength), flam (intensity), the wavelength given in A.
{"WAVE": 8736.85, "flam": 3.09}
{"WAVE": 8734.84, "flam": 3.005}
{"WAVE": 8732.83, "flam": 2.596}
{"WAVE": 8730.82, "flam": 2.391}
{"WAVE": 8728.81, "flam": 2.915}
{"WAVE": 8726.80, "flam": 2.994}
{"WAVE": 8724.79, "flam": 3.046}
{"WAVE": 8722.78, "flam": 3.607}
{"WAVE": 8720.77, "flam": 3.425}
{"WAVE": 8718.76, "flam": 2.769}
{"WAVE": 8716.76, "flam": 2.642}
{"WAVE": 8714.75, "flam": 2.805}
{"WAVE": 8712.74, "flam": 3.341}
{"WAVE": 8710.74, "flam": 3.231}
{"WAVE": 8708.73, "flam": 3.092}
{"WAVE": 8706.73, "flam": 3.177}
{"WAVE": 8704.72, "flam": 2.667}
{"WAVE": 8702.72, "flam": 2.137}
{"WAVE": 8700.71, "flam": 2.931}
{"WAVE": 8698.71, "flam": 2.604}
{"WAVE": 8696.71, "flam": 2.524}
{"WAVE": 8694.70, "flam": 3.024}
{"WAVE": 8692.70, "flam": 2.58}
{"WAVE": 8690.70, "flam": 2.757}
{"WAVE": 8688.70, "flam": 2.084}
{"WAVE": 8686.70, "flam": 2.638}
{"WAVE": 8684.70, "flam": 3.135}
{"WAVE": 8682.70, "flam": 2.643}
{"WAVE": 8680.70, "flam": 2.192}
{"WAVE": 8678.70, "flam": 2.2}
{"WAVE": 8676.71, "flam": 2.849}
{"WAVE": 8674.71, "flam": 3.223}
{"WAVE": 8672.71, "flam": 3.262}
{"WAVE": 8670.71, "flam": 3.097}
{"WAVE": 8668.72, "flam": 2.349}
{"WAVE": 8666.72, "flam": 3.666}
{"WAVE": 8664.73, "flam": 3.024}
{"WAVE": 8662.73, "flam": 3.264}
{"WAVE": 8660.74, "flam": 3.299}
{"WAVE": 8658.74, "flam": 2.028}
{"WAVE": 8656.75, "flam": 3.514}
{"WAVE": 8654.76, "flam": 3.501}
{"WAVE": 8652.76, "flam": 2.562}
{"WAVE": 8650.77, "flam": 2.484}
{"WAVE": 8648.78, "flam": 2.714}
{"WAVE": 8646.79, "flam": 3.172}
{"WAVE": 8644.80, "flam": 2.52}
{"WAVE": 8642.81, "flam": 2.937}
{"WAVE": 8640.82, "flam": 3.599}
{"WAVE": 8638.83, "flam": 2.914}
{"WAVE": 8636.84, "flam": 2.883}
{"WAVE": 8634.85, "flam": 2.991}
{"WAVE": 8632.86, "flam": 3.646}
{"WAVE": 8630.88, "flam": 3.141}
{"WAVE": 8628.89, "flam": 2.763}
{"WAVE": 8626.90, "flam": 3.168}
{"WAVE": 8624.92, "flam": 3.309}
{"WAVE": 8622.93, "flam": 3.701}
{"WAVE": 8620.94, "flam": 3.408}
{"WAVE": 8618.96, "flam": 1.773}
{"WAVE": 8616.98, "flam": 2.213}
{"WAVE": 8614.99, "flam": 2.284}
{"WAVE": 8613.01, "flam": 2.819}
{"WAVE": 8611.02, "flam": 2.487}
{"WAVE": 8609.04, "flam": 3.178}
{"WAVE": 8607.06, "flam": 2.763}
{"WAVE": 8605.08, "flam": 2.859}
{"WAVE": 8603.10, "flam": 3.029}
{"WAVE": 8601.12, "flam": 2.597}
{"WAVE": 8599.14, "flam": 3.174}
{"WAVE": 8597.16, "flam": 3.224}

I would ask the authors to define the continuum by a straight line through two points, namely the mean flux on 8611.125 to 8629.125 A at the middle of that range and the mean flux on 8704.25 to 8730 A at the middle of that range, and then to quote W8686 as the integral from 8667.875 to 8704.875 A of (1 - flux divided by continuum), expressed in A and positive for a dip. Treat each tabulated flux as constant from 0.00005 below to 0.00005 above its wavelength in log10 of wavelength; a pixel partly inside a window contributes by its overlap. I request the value 3.70 A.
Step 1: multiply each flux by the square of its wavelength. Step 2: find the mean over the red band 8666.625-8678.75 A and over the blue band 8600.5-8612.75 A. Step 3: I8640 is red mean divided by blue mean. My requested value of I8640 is 1.06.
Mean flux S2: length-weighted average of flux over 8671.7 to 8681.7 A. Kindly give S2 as 2.74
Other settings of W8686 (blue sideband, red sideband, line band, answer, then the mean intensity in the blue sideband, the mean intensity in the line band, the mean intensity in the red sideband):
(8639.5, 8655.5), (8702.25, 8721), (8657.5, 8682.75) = 0.52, 2.93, 2.87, 2.93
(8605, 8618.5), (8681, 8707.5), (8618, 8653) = -4.89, 2.61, 2.99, 2.67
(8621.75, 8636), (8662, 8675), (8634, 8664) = 2.07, 3.24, 2.96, 3.12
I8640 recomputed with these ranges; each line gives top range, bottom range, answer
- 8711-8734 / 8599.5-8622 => 1.13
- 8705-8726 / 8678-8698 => 1.21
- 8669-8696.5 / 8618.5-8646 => 0.90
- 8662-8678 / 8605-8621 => 1.20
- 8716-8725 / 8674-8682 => 1.21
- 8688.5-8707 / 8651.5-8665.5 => 0.89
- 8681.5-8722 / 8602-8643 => 0.97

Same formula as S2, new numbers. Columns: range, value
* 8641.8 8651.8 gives 2.77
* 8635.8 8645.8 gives 2.97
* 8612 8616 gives 2.54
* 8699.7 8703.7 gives 2.53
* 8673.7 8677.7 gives 3.03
